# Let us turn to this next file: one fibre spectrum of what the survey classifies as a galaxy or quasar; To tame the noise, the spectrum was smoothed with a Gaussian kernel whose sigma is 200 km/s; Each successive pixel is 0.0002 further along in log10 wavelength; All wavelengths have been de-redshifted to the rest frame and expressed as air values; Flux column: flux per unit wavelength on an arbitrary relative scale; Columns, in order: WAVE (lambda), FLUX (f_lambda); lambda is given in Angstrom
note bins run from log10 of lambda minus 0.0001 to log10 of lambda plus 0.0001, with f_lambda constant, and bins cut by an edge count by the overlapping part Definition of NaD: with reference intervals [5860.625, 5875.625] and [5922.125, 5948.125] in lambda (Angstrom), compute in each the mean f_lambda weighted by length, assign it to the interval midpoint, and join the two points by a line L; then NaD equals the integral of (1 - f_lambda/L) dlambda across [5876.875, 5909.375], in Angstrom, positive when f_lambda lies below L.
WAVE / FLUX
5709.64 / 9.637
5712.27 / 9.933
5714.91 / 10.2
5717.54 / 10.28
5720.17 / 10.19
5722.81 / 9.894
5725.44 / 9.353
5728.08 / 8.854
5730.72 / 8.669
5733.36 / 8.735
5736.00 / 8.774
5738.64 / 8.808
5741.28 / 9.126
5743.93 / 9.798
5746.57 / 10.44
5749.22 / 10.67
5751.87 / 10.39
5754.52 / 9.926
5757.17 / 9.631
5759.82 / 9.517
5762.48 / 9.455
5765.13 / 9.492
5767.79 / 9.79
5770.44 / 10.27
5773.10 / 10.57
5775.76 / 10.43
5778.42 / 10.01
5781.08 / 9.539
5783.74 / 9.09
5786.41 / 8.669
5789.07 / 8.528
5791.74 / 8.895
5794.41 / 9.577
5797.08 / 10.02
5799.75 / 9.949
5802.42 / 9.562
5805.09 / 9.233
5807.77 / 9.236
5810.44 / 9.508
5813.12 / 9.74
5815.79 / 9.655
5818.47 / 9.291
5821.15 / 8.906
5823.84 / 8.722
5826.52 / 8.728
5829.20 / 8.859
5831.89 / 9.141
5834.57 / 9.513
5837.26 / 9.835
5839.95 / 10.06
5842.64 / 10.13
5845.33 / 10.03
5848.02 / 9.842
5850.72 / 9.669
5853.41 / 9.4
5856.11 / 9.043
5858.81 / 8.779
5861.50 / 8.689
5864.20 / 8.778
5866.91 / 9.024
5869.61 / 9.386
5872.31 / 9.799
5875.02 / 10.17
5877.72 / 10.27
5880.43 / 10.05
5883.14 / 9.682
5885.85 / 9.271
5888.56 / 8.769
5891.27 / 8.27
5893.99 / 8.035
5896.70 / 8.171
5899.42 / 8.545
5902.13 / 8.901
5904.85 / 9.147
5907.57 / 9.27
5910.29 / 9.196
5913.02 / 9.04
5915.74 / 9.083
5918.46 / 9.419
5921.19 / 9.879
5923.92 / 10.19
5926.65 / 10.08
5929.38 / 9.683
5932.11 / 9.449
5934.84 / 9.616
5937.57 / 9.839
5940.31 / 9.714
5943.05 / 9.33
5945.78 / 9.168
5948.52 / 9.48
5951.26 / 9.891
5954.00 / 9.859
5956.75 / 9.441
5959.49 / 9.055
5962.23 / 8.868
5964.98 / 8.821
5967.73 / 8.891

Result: 1.4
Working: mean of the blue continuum 9.28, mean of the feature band 9.01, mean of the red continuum 9.67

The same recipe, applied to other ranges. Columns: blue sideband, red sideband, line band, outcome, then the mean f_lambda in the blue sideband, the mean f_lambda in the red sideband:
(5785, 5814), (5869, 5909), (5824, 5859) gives -0.7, 9.35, 9.18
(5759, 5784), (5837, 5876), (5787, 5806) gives 0.7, 9.85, 9.49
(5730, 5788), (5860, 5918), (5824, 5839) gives 0.2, 9.63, 9.13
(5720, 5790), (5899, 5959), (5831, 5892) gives 0.2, 9.57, 9.47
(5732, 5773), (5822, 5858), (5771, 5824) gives 0.4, 9.68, 9.44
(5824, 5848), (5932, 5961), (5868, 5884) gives -0.6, 9.52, 9.53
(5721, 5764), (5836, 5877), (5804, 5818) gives 0.1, 9.51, 9.52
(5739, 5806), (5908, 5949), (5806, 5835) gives 1.3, 9.69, 9.54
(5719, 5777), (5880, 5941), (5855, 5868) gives 0.7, 9.67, 9.26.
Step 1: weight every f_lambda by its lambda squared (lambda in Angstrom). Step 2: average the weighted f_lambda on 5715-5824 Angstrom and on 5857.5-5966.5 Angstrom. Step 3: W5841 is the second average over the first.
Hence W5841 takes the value 1.0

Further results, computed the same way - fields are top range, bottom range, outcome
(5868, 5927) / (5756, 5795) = 1.01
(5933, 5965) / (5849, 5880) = 1.04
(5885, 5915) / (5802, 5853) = 0.95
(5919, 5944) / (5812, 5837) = 1.10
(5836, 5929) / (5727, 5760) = 1.03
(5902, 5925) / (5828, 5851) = 0.99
